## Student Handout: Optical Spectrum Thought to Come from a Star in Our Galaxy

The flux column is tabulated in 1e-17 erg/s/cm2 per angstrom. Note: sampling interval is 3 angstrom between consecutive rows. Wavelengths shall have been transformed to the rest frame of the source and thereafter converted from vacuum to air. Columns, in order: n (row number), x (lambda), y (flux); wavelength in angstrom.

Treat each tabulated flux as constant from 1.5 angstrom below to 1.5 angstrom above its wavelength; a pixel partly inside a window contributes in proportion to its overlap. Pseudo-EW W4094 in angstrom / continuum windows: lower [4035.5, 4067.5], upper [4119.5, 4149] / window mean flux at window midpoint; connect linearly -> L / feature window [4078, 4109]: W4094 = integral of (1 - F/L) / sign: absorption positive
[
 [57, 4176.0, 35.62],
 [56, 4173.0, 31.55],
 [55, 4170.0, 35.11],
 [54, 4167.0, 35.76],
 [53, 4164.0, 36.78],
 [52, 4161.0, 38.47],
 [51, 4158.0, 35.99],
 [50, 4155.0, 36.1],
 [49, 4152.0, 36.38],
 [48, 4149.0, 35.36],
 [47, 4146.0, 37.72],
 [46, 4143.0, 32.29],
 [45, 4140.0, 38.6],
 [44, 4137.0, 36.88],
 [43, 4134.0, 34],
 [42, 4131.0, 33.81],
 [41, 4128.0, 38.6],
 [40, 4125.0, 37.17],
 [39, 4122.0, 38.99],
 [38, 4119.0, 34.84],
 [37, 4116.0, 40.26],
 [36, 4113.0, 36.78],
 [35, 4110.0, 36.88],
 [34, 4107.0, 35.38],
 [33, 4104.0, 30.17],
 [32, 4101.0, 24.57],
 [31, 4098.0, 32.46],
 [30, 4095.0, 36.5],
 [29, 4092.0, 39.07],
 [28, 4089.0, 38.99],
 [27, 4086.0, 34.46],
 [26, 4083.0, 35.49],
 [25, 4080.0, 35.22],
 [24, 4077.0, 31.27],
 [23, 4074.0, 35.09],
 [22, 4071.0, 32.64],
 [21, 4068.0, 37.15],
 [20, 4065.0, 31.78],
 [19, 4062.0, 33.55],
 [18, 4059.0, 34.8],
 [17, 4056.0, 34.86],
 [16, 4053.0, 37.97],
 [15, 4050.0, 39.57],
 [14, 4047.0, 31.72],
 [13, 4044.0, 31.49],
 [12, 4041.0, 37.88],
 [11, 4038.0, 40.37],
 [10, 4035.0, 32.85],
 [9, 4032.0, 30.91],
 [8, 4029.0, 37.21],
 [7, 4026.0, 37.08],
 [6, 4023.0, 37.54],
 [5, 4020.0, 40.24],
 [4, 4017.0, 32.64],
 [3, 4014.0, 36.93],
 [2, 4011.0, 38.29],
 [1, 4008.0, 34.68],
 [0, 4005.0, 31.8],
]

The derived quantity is 1.4 angstrom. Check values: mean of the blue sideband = 35.4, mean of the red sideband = 36.3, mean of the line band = 34.2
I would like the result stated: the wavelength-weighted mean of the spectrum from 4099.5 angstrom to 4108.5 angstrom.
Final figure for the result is 30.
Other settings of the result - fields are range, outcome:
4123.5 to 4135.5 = 35.9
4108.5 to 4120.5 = 37.2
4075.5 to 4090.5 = 35.1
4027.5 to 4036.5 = 33.7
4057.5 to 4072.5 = 34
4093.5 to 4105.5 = 30.9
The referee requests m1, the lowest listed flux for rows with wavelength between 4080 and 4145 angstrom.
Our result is 24.57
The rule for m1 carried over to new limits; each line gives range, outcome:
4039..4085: 31.27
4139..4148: 32.29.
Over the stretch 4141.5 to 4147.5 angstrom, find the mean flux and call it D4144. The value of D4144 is 35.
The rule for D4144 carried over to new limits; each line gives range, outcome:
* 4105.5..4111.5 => 36.1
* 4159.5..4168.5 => 37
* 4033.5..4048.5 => 34.9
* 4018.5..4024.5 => 38.9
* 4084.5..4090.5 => 36.7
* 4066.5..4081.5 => 34.3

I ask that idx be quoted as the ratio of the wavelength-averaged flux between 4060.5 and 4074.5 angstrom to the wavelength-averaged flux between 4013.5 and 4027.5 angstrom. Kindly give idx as 0.92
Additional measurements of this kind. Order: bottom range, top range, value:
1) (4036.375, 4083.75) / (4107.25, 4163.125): 1.04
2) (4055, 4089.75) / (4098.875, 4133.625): 1.02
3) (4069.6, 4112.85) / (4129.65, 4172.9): 1.05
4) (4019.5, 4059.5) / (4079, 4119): 0.98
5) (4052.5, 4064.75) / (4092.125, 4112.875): 0.96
